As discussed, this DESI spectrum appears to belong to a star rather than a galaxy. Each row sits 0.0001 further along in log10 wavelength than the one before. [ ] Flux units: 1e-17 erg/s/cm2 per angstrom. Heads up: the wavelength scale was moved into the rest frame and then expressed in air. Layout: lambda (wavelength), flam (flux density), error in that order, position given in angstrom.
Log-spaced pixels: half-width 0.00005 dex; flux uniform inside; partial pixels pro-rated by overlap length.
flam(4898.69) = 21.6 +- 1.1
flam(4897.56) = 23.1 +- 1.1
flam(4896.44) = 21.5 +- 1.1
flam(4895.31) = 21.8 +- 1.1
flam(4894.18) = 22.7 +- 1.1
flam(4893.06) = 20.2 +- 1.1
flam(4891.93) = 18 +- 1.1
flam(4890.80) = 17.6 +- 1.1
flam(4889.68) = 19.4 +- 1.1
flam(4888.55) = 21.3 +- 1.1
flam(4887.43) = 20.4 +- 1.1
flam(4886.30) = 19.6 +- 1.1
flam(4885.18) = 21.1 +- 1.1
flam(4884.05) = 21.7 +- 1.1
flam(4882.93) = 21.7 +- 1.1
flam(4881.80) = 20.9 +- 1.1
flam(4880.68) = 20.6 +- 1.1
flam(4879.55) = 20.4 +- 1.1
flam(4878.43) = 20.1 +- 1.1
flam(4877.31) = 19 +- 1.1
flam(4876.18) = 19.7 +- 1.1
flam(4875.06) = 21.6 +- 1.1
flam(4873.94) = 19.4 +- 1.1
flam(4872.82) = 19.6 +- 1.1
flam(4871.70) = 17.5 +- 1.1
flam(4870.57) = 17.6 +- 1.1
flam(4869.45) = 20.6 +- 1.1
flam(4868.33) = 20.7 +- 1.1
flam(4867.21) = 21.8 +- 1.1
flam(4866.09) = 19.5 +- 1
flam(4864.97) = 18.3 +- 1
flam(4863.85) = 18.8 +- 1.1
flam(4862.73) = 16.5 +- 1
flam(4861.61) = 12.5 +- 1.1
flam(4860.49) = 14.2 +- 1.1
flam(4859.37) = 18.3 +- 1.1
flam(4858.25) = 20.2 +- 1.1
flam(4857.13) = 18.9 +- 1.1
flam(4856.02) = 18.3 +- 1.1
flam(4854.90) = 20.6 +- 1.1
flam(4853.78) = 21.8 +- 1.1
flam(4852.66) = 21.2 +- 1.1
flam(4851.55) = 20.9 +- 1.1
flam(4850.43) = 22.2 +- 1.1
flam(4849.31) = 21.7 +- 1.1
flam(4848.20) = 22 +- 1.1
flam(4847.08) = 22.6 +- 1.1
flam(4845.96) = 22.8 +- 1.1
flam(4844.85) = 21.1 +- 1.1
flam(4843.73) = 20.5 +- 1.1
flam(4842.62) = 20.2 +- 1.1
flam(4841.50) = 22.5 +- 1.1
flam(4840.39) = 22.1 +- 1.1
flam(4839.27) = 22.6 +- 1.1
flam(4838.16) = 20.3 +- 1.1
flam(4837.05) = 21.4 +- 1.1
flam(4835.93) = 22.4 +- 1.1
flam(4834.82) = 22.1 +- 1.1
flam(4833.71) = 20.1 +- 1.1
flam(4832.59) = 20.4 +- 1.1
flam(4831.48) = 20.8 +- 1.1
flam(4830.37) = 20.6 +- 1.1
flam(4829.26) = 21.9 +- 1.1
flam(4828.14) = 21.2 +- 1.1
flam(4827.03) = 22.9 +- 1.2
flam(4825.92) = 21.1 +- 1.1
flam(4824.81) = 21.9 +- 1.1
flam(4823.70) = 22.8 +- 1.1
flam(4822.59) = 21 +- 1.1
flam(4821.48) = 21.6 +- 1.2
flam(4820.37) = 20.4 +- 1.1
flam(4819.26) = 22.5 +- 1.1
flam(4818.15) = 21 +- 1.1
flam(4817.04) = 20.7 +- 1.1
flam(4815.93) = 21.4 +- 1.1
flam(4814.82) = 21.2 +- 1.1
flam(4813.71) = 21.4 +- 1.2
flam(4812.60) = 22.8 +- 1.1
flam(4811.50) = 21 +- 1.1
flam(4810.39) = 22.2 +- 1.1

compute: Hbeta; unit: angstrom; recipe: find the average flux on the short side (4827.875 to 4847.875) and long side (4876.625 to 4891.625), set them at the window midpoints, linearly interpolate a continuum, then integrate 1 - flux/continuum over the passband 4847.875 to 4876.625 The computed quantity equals 2.0 angstrom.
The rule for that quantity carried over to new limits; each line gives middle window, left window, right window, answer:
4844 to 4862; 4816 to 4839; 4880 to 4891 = 0.8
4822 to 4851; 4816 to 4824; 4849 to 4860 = -1.0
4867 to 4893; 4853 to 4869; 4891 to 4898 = 0.0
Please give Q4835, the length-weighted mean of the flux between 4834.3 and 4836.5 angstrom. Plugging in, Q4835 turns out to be 22.2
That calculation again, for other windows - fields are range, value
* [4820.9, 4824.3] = 21.8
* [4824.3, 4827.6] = 22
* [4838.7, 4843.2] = 21.9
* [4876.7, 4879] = 19.6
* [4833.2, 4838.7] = 21.3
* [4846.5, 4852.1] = 21.9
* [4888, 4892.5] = 19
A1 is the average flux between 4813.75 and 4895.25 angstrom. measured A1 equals 20.5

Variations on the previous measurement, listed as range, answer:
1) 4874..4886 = 20.6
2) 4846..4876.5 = 19.6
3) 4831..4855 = 21.5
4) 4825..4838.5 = 21.3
